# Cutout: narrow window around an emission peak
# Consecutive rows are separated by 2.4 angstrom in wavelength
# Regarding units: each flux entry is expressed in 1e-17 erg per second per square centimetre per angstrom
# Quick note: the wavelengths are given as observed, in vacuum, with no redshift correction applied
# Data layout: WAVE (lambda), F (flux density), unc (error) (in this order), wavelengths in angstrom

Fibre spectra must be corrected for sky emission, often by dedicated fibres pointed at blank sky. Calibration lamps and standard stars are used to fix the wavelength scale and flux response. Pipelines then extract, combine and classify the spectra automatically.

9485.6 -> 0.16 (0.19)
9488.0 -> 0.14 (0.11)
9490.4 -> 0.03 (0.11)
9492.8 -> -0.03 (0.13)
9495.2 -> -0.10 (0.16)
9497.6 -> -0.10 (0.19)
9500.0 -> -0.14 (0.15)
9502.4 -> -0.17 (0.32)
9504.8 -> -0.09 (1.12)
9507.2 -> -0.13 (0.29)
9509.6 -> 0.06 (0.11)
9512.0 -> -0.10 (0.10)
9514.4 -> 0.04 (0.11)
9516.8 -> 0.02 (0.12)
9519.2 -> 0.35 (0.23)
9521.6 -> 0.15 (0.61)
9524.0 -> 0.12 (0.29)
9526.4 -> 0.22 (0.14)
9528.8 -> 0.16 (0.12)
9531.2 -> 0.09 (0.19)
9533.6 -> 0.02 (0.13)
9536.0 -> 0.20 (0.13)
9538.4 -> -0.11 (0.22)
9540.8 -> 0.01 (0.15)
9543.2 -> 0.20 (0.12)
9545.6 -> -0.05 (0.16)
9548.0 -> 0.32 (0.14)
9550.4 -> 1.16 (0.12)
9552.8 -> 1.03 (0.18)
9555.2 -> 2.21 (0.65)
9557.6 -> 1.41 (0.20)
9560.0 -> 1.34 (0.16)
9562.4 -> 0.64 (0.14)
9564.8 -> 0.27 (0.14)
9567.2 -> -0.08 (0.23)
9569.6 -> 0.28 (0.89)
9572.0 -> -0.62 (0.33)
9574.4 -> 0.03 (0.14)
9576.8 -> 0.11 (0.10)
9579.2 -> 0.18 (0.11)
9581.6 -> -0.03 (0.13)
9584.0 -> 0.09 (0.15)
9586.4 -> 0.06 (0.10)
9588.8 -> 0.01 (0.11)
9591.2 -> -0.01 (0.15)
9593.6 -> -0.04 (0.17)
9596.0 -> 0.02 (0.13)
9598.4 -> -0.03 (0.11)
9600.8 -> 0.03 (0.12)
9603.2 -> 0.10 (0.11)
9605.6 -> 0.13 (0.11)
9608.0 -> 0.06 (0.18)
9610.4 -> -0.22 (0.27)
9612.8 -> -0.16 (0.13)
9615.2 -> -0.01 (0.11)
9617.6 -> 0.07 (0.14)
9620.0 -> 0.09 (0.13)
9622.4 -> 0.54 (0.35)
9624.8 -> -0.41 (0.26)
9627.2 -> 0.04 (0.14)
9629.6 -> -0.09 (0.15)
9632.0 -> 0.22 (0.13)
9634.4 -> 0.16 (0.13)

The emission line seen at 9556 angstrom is [O II]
